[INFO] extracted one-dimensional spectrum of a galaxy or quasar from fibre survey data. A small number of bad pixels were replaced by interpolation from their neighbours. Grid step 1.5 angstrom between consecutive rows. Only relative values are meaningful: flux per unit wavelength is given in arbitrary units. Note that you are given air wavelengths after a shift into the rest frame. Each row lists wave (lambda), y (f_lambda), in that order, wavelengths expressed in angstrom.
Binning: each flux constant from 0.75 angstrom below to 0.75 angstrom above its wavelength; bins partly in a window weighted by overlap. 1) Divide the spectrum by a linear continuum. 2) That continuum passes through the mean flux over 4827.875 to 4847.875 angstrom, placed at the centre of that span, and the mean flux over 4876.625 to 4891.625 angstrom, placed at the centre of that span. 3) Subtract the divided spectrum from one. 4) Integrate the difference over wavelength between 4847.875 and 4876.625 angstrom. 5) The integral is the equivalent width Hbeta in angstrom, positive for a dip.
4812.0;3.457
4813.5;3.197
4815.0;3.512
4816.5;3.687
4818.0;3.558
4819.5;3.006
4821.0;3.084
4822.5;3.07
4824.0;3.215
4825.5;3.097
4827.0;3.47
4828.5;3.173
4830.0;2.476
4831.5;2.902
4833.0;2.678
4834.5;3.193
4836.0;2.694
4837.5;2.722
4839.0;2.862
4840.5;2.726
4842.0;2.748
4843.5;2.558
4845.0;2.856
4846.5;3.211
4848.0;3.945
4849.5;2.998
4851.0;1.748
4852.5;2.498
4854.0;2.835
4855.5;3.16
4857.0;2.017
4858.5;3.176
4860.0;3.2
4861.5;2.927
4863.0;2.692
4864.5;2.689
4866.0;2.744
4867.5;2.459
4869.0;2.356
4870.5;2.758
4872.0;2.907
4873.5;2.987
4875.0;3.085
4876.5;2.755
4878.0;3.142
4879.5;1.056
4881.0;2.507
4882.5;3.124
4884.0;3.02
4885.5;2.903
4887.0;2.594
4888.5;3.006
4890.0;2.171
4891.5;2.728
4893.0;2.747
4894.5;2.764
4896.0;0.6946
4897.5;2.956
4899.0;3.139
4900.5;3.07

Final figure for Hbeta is -0.4 angstrom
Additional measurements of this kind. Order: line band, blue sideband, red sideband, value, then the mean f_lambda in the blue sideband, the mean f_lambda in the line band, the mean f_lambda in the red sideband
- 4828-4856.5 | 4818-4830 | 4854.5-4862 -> 1.7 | 3.14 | 2.83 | 2.89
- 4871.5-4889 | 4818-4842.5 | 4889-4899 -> -1.5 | 2.97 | 2.75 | 2.42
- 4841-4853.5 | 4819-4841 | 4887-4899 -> 0.1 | 2.96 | 2.82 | 2.49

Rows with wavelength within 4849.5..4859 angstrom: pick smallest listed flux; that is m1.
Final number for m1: 1.748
